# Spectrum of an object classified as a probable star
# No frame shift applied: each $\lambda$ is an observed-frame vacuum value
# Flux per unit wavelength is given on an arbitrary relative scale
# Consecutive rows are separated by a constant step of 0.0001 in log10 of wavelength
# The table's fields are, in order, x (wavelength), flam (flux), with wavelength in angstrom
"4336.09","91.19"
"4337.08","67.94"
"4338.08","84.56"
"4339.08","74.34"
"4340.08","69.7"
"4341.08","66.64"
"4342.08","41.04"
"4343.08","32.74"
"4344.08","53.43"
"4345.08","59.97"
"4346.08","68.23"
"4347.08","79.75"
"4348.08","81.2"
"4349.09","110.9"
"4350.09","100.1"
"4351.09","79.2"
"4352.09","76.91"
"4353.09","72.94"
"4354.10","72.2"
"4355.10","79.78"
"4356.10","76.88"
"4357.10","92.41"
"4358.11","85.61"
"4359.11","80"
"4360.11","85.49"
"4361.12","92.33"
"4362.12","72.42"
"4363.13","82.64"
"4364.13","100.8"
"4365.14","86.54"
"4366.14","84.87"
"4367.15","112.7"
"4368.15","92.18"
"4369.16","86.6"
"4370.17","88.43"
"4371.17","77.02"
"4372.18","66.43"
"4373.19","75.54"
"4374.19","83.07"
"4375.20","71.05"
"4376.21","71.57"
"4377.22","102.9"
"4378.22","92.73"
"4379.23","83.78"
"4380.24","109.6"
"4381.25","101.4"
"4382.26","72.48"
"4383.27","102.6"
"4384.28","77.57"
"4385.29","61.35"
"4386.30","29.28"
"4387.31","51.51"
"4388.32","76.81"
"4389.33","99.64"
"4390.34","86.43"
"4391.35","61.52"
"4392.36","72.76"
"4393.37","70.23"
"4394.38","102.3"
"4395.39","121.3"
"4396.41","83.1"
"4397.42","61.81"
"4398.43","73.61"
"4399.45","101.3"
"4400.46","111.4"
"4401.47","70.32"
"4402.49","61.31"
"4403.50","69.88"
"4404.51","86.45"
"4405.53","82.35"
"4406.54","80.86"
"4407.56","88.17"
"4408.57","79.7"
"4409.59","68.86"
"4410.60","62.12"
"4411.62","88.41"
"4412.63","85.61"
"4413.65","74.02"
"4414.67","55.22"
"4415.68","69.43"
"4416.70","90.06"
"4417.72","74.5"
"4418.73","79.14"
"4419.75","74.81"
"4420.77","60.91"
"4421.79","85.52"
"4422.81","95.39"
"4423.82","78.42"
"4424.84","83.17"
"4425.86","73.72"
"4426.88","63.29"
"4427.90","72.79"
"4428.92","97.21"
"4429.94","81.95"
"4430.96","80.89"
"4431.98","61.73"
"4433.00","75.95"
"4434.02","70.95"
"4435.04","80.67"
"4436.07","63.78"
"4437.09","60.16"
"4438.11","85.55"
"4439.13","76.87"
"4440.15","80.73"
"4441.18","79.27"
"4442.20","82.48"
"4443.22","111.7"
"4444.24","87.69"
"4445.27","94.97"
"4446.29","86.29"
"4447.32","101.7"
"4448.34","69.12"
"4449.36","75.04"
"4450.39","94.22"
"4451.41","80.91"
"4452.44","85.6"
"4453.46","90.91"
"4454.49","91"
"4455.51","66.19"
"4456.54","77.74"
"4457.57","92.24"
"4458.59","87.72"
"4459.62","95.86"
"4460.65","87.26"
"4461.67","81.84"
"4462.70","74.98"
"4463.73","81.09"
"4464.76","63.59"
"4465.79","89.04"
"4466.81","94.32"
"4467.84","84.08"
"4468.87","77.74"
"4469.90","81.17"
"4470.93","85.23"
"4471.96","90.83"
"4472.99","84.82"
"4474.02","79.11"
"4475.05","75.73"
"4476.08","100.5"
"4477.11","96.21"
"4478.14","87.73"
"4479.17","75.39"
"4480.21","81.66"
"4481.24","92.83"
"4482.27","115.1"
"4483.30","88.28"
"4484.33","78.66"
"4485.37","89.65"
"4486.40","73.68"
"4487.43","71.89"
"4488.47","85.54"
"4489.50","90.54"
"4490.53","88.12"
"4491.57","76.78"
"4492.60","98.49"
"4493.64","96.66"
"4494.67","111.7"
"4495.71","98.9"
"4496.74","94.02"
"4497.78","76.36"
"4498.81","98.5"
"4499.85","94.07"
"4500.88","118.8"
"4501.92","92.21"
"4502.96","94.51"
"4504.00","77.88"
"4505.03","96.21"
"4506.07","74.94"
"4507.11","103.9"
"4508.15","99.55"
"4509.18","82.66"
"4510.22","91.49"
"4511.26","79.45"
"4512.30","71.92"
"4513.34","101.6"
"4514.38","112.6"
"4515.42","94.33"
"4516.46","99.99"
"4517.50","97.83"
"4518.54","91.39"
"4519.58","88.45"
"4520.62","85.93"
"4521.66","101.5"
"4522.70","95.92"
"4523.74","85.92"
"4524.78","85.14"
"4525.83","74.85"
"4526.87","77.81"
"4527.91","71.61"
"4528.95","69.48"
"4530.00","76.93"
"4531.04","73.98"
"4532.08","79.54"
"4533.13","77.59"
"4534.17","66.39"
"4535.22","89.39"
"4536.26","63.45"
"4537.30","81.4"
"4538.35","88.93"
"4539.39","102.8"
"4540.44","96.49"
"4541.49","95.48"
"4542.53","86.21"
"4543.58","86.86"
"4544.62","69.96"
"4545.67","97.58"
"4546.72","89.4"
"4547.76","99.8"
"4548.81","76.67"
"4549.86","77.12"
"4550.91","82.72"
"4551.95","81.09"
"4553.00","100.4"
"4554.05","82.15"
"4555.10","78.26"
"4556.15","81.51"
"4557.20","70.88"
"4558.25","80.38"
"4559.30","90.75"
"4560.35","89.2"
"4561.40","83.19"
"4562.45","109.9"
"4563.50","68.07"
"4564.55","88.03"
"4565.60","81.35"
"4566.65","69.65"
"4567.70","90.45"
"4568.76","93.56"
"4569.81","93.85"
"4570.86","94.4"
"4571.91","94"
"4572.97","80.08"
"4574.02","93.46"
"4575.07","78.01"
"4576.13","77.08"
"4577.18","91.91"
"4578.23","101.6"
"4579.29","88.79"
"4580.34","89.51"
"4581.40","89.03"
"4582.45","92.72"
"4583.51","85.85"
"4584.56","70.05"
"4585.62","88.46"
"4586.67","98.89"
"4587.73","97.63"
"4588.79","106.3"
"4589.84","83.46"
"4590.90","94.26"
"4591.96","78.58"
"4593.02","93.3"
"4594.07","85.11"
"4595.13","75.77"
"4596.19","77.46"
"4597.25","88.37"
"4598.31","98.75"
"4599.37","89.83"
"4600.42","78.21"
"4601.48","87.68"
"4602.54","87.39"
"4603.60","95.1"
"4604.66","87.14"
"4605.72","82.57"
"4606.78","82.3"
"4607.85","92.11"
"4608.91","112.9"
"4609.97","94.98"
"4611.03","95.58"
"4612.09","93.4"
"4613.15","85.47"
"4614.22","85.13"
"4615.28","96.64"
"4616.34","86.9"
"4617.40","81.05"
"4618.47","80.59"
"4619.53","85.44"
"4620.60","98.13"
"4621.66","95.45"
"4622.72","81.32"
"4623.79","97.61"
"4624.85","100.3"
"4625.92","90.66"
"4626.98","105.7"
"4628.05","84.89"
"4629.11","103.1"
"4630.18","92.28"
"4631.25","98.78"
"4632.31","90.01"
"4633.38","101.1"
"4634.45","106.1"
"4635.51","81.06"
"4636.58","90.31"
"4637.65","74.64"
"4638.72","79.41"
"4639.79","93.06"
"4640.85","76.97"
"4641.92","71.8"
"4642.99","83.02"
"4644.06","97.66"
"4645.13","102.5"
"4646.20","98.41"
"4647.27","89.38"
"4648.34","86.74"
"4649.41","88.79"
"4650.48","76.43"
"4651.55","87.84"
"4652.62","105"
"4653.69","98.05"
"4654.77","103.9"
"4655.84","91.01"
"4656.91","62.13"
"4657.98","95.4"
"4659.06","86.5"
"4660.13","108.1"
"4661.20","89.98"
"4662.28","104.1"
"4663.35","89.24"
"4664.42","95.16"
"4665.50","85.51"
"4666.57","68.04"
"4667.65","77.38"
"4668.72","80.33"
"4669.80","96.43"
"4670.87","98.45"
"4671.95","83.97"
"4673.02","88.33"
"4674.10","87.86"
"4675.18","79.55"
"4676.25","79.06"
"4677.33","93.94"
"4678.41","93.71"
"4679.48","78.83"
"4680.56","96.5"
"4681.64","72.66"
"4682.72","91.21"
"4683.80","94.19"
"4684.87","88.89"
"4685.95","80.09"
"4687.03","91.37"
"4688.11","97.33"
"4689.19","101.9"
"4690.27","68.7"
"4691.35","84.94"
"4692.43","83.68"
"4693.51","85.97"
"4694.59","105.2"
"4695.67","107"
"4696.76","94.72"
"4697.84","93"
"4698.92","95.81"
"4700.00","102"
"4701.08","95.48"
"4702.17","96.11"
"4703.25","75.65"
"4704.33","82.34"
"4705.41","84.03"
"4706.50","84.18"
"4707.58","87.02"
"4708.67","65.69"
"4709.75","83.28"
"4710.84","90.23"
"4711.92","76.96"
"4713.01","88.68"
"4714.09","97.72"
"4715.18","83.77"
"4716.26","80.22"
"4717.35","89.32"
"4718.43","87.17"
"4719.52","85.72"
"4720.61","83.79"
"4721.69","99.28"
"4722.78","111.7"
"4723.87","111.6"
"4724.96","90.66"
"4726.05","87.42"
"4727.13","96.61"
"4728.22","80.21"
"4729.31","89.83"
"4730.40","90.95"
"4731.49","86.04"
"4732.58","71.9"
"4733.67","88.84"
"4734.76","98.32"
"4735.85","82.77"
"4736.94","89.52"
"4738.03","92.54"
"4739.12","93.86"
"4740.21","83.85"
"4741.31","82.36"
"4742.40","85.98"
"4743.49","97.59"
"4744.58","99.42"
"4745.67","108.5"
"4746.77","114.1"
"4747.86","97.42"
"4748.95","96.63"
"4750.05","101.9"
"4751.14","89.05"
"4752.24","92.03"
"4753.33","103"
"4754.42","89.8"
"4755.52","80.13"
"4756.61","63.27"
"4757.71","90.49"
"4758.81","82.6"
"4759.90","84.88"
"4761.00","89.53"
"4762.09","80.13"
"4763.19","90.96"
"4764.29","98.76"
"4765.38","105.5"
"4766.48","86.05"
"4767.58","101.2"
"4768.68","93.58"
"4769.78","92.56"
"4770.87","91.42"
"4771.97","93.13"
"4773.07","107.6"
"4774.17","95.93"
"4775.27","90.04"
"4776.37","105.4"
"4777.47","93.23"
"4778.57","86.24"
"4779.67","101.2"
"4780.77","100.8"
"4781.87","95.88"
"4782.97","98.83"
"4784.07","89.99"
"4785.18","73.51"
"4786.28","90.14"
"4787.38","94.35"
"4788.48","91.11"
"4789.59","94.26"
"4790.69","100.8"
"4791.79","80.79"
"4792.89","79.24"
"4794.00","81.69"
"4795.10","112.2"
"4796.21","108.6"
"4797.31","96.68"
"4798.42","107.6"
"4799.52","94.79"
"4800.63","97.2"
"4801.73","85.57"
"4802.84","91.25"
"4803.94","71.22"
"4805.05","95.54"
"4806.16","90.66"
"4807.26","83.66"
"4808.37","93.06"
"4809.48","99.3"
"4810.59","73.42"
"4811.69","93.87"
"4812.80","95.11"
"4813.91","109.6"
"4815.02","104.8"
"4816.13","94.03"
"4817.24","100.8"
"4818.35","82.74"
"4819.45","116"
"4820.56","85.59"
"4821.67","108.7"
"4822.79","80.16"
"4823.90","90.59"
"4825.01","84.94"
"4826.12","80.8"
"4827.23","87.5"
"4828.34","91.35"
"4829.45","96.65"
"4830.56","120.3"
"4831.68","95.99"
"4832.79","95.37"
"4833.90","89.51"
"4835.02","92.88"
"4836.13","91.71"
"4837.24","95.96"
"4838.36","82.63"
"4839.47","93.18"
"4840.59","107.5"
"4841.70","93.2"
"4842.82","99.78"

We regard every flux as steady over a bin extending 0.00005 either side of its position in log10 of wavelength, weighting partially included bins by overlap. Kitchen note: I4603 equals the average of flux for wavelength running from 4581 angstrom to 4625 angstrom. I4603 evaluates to 89.4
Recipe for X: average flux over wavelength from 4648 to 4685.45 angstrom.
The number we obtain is 88.7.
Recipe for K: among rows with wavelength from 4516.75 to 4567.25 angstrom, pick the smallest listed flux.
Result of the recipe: 63.45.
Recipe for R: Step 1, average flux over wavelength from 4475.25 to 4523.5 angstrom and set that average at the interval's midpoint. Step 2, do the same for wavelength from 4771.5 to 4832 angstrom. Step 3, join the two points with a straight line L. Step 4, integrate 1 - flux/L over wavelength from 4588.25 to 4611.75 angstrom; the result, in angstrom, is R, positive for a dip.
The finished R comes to 0.7 angstrom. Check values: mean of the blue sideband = 91.5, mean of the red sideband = 93.9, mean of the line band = 89.5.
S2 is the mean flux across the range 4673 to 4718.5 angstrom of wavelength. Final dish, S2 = 88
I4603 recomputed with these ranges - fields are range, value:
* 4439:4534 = 87.2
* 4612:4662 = 90.6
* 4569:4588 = 89.2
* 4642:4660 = 90.7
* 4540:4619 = 87.7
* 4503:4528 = 89.7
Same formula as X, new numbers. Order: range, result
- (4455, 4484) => 85.3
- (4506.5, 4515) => 92.7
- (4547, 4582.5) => 86.4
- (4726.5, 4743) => 87.6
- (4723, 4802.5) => 92.7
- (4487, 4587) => 87.5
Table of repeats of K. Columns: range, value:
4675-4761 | 63.27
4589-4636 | 75.77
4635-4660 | 62.13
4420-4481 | 60.16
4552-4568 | 68.07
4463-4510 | 63.59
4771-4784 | 86.24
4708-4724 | 65.69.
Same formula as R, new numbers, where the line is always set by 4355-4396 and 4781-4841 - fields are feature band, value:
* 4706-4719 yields 0.94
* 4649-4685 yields 0.54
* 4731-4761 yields 0.41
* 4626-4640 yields -0.47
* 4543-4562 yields 0.66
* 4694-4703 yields -0.70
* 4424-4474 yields 1.86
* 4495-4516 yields -1.58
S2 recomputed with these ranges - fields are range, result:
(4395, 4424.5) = 79.6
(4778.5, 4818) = 93.3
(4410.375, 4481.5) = 81.5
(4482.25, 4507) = 90.6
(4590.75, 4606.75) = 86.3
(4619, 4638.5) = 92.9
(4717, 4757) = 91.8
